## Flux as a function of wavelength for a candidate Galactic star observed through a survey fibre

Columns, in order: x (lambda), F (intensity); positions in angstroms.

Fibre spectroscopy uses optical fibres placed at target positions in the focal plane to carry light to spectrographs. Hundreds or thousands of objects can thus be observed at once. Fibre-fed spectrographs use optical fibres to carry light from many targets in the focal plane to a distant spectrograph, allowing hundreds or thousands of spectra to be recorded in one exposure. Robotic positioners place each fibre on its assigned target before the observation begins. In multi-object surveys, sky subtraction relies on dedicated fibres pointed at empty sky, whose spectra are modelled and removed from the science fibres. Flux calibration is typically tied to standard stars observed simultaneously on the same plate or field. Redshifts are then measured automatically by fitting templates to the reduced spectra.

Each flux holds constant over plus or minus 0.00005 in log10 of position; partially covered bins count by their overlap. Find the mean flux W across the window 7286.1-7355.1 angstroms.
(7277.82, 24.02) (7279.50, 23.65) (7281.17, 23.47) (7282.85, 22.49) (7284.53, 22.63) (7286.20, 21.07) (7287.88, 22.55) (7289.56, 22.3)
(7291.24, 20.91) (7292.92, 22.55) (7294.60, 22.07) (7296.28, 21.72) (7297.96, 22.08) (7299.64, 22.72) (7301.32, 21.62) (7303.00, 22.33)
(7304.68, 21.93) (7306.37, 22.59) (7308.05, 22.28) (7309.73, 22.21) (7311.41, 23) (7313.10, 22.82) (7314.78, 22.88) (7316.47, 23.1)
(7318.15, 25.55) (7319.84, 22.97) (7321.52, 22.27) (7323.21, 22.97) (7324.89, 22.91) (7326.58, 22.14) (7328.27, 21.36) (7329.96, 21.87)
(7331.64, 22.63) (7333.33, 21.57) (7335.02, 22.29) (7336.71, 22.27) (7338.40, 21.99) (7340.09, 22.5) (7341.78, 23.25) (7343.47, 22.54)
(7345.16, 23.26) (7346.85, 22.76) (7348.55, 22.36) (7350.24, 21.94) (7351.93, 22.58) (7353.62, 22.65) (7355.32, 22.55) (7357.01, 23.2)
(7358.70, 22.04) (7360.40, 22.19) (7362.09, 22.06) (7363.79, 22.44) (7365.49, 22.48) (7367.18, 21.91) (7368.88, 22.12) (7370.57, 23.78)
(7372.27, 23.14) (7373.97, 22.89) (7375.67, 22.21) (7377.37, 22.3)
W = 22.4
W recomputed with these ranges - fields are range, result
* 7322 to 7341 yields 22.2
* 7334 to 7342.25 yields 22.4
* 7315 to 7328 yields 23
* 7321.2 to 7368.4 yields 22.4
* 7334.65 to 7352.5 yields 22.5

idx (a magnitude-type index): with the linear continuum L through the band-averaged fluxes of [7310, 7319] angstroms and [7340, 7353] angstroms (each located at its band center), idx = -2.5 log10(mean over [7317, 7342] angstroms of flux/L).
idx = 0.023 mag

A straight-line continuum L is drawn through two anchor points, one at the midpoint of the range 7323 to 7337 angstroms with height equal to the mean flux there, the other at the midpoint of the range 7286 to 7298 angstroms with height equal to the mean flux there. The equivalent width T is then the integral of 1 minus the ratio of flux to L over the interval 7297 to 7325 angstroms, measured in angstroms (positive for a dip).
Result -0.8 angstroms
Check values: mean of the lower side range 21.9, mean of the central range 22.7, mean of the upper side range 22.2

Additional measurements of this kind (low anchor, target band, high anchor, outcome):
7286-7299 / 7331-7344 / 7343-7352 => 0.1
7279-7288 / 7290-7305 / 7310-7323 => 0.6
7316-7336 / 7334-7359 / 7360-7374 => 0.0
